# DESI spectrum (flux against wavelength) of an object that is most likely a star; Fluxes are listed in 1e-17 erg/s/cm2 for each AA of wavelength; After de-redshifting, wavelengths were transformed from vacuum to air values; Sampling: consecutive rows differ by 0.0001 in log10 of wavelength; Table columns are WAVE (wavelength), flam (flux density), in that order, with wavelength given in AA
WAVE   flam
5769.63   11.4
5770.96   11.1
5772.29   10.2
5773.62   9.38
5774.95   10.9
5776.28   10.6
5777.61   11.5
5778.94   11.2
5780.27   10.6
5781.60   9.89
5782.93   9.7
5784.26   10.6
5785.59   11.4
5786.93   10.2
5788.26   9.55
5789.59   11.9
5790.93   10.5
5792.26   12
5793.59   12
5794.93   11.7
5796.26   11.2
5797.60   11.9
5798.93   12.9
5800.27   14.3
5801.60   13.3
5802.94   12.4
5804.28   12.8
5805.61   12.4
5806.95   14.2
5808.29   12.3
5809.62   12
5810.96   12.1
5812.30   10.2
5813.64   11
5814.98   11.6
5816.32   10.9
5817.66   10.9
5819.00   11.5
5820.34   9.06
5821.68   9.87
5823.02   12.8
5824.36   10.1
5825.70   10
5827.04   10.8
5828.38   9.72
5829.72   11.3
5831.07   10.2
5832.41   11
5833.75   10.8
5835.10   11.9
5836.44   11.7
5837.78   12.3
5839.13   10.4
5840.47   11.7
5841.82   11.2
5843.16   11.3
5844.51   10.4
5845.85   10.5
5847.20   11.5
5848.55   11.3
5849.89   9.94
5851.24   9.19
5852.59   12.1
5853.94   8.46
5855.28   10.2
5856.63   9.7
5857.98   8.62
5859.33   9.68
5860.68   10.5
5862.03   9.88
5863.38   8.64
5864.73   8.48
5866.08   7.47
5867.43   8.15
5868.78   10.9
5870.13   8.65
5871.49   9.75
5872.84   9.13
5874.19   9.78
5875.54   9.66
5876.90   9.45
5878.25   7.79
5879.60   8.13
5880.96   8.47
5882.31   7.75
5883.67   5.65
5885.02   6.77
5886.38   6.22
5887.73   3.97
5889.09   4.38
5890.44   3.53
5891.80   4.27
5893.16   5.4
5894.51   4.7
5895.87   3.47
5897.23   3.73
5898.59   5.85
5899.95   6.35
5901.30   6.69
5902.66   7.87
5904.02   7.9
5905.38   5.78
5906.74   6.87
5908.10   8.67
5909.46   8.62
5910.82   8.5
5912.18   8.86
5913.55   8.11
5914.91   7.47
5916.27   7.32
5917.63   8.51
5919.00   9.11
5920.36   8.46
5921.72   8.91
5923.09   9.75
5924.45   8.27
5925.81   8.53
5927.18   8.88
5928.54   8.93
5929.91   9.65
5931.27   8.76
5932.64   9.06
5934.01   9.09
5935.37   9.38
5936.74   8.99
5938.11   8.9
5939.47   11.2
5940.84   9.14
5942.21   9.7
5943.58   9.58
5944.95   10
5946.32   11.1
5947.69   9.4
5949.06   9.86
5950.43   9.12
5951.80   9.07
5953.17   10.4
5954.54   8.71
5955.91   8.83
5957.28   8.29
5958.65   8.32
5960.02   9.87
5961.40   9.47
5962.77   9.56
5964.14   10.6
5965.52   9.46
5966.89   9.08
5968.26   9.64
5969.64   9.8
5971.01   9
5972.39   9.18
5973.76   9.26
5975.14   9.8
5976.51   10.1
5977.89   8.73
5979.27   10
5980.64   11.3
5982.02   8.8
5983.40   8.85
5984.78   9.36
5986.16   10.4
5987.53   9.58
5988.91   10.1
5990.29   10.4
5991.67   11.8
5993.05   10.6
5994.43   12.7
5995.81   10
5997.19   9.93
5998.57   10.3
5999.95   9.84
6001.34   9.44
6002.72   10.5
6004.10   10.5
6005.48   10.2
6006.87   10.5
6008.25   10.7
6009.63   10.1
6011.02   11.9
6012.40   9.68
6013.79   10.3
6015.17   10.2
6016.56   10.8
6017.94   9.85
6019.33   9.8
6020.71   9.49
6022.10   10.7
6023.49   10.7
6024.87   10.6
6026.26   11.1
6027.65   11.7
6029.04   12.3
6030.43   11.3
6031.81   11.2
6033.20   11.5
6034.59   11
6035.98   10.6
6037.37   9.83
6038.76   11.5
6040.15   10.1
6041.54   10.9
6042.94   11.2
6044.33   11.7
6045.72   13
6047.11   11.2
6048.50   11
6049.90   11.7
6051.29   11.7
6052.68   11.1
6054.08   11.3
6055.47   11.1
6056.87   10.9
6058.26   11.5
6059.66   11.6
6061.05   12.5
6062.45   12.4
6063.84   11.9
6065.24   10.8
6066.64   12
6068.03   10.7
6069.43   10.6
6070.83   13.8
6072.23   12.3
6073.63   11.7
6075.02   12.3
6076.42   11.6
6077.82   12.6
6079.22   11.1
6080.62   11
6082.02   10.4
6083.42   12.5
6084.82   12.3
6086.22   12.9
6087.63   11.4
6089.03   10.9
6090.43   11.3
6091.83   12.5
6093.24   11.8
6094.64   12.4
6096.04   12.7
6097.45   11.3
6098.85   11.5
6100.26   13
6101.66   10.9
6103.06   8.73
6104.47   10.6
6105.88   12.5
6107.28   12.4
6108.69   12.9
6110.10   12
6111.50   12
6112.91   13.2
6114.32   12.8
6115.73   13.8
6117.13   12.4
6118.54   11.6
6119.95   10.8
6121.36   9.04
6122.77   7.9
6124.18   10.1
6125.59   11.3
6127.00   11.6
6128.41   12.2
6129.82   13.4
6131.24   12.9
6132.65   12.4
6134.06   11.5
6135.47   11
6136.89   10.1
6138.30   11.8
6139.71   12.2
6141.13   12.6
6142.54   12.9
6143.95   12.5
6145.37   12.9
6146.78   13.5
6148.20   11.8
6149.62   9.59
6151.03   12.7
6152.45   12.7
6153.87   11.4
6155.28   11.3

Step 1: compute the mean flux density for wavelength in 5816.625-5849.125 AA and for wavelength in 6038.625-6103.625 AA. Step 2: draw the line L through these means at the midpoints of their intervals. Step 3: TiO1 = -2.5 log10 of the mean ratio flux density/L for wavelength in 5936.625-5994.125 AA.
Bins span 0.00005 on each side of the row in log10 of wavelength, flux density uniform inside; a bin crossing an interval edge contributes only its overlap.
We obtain 0.17 mag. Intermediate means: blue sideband 10.9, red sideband 11.6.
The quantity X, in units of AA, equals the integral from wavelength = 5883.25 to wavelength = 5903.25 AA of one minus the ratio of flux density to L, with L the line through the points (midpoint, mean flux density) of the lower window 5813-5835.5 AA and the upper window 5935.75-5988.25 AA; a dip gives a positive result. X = 9.7 AA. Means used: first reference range 10.8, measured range 5.24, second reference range 9.54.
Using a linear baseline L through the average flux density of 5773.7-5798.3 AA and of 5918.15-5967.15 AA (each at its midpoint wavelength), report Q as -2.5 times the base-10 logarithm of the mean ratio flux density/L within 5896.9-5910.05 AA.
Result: 0.37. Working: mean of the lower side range 10.9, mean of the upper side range 9.32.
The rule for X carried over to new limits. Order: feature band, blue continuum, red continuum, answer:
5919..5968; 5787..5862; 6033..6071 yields 8.4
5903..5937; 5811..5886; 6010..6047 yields 6.1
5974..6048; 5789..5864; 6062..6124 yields 6.3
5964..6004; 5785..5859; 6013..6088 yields 4.7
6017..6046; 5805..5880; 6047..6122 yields 1.3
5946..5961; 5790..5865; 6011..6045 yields 2.2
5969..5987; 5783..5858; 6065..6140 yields 3.0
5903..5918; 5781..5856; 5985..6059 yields 4.3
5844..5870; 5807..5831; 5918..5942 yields 1.6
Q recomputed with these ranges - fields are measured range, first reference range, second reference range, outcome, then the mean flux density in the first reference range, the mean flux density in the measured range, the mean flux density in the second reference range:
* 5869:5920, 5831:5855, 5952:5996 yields 0.41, 10.9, 7.15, 9.74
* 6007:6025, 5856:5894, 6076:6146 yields -0.02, 7.87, 10.4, 11.8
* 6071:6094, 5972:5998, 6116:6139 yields -0.09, 10.1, 11.8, 11.3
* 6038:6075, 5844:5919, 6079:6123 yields -0.06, 7.99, 11.6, 11.7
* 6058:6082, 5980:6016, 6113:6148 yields -0.06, 10.3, 11.8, 11.8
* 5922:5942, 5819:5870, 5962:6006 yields 0.10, 10.3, 9.19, 9.96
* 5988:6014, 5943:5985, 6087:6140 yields -0.05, 9.5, 10.5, 11.7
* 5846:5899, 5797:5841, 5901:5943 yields 0.25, 11.5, 8.01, 8.6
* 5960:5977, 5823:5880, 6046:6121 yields 0.14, 10.1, 9.59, 11.8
